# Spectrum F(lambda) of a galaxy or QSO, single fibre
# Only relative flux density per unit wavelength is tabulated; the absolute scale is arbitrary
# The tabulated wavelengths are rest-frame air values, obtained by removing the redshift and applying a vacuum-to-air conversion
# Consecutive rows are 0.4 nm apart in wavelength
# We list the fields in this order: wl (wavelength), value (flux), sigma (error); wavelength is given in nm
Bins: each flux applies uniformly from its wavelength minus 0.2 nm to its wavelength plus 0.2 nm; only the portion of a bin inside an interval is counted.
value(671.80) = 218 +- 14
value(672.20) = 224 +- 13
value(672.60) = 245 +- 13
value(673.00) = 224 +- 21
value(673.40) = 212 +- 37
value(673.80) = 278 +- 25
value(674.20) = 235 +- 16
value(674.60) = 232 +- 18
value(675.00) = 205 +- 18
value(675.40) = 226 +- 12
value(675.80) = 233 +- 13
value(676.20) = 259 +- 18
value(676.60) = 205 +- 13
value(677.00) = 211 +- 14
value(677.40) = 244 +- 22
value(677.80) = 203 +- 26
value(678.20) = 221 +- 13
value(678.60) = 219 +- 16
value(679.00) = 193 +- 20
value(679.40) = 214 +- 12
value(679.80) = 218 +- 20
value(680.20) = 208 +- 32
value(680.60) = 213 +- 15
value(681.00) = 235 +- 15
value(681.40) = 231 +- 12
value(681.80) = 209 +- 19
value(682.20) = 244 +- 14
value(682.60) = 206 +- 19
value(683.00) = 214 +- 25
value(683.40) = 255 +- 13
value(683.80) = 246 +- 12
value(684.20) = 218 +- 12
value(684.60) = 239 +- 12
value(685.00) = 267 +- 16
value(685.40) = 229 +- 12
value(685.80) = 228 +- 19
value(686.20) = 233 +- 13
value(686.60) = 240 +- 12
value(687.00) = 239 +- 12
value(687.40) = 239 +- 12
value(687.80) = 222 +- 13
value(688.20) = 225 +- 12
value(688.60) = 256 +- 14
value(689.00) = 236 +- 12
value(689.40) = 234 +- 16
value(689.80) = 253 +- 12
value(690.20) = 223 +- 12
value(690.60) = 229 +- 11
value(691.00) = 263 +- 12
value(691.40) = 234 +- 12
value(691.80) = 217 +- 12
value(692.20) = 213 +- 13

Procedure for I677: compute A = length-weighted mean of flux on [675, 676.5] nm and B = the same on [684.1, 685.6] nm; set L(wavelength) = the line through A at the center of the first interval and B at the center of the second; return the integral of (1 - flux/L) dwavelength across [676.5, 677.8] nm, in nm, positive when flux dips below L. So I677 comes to 0.08 nm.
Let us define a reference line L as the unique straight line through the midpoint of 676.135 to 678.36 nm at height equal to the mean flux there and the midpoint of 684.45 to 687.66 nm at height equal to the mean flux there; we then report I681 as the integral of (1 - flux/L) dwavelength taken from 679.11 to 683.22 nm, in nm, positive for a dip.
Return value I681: 0.19 nm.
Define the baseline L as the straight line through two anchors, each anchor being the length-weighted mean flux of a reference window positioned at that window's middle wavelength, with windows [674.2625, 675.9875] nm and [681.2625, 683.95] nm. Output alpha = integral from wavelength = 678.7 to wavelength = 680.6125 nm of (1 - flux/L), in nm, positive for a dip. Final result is 0.151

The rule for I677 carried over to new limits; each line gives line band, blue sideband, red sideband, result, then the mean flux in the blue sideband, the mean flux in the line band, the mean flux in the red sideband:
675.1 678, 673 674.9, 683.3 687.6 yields 0.14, 236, 225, 239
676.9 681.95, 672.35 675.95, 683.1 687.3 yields 0.39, 232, 217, 239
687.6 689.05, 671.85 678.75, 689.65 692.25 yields -0.01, 228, 235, 234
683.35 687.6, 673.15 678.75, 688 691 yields -0.07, 227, 239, 238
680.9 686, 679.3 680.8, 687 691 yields -0.23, 213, 232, 237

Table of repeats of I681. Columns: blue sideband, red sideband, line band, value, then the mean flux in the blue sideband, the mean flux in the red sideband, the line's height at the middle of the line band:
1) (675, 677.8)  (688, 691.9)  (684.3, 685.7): -0.05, 226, 238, 233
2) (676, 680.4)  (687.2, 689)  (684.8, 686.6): -0.06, 218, 236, 231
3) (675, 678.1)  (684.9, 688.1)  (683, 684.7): -0.03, 224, 236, 233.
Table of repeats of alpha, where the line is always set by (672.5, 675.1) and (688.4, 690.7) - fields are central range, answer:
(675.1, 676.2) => 0.01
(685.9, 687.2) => 0.01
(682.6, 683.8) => 0.03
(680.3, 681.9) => 0.10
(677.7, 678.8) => 0.09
